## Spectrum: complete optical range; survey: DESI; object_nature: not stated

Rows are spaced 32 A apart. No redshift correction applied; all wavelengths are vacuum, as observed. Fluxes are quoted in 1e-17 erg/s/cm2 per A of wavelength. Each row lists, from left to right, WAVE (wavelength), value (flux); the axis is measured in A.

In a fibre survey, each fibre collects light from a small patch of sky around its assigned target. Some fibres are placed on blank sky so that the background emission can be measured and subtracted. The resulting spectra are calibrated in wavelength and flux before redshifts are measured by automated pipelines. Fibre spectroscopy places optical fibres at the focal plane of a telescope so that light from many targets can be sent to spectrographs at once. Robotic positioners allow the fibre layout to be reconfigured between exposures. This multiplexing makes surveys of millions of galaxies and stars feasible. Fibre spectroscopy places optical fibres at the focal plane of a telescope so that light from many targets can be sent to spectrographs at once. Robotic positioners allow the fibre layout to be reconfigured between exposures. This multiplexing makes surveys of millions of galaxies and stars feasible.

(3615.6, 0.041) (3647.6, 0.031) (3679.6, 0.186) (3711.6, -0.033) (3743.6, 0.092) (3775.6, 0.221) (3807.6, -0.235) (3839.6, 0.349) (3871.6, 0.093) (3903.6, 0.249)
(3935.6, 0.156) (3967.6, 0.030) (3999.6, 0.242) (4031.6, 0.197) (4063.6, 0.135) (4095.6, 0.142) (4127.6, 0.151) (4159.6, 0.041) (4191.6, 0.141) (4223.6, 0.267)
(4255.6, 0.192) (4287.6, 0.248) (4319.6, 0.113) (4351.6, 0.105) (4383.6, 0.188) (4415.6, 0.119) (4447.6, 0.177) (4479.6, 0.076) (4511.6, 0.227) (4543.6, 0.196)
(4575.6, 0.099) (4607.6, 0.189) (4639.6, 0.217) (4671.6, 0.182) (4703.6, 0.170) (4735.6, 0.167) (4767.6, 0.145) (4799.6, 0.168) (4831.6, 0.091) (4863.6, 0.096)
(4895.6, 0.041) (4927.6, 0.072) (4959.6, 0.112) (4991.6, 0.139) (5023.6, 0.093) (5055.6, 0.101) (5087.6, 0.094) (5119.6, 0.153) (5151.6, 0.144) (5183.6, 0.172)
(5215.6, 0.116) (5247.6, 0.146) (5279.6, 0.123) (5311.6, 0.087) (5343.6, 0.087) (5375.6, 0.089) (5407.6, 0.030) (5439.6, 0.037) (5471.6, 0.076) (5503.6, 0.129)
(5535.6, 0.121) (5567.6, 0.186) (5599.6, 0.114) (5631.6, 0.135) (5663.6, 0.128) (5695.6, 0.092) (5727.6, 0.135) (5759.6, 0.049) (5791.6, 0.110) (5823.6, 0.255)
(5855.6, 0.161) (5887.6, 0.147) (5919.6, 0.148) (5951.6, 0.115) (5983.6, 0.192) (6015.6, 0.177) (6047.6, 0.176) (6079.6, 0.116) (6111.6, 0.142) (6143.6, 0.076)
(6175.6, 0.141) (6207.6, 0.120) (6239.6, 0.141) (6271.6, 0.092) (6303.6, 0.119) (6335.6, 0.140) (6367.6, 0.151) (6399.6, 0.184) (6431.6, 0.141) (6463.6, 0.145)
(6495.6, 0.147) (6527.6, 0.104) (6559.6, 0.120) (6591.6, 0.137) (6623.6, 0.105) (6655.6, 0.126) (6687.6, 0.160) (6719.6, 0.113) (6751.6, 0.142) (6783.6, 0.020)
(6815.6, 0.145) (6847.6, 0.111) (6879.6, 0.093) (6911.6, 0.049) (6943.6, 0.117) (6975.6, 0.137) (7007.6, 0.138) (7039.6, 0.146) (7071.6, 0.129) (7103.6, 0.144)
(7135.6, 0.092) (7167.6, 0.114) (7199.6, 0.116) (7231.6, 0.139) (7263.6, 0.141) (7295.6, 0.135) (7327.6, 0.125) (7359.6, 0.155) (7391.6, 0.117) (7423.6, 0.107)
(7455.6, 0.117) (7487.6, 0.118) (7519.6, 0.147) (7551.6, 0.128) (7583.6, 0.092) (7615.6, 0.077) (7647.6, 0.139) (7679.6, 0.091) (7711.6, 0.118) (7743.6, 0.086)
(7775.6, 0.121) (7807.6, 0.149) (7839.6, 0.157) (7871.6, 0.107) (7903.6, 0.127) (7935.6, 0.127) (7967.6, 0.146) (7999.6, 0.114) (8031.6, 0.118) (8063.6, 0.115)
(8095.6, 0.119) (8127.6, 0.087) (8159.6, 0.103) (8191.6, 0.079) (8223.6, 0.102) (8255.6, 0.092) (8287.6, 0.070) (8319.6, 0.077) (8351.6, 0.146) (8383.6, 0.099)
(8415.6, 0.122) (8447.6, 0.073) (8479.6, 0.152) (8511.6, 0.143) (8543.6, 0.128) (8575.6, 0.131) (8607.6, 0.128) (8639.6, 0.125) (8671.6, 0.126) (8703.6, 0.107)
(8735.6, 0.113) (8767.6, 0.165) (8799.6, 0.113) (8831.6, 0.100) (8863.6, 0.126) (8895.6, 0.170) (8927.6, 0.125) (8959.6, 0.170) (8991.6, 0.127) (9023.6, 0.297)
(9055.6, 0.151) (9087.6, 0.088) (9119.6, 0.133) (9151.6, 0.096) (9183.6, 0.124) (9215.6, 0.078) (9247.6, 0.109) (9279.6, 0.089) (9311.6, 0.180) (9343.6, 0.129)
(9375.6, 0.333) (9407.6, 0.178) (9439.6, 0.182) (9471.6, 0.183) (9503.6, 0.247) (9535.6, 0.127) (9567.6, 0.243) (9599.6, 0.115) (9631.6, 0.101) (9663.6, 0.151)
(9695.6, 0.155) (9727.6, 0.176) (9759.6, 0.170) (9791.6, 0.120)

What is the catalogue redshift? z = 1.42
